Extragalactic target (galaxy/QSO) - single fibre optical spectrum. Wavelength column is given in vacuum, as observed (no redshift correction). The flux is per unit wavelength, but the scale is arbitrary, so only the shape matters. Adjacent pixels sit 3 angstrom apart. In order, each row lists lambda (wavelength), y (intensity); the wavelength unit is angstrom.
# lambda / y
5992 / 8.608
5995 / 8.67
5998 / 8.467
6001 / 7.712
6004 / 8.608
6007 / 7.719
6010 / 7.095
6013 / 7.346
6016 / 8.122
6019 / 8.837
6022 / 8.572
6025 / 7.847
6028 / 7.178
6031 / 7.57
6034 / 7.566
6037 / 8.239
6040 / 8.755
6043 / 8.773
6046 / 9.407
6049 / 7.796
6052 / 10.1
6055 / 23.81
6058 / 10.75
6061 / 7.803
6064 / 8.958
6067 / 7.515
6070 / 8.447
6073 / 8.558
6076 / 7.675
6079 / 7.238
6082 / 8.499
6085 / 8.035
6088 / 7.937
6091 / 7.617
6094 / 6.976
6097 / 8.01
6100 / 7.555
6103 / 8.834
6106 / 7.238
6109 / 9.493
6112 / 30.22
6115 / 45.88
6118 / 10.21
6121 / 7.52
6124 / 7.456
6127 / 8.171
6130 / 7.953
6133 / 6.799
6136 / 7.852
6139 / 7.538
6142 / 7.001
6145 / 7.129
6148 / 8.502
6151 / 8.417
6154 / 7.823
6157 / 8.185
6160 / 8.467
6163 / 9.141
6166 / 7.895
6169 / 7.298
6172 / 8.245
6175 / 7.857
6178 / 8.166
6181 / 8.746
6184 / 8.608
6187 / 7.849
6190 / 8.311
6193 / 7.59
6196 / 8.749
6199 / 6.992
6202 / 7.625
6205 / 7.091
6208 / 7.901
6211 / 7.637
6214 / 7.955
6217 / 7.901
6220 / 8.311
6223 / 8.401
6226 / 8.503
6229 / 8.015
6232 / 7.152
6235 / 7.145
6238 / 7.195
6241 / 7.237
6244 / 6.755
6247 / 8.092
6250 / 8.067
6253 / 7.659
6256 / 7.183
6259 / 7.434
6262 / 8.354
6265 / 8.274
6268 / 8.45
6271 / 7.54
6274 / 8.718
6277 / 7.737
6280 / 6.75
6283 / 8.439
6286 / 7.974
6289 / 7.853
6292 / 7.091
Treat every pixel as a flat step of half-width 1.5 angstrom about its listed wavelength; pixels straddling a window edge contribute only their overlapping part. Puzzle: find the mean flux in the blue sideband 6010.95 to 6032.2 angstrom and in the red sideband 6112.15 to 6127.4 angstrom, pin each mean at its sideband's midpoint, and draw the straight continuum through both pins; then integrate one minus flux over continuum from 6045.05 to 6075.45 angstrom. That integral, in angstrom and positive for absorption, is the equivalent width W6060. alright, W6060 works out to 3.5 angstrom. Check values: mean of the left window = 7.91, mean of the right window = 17.7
